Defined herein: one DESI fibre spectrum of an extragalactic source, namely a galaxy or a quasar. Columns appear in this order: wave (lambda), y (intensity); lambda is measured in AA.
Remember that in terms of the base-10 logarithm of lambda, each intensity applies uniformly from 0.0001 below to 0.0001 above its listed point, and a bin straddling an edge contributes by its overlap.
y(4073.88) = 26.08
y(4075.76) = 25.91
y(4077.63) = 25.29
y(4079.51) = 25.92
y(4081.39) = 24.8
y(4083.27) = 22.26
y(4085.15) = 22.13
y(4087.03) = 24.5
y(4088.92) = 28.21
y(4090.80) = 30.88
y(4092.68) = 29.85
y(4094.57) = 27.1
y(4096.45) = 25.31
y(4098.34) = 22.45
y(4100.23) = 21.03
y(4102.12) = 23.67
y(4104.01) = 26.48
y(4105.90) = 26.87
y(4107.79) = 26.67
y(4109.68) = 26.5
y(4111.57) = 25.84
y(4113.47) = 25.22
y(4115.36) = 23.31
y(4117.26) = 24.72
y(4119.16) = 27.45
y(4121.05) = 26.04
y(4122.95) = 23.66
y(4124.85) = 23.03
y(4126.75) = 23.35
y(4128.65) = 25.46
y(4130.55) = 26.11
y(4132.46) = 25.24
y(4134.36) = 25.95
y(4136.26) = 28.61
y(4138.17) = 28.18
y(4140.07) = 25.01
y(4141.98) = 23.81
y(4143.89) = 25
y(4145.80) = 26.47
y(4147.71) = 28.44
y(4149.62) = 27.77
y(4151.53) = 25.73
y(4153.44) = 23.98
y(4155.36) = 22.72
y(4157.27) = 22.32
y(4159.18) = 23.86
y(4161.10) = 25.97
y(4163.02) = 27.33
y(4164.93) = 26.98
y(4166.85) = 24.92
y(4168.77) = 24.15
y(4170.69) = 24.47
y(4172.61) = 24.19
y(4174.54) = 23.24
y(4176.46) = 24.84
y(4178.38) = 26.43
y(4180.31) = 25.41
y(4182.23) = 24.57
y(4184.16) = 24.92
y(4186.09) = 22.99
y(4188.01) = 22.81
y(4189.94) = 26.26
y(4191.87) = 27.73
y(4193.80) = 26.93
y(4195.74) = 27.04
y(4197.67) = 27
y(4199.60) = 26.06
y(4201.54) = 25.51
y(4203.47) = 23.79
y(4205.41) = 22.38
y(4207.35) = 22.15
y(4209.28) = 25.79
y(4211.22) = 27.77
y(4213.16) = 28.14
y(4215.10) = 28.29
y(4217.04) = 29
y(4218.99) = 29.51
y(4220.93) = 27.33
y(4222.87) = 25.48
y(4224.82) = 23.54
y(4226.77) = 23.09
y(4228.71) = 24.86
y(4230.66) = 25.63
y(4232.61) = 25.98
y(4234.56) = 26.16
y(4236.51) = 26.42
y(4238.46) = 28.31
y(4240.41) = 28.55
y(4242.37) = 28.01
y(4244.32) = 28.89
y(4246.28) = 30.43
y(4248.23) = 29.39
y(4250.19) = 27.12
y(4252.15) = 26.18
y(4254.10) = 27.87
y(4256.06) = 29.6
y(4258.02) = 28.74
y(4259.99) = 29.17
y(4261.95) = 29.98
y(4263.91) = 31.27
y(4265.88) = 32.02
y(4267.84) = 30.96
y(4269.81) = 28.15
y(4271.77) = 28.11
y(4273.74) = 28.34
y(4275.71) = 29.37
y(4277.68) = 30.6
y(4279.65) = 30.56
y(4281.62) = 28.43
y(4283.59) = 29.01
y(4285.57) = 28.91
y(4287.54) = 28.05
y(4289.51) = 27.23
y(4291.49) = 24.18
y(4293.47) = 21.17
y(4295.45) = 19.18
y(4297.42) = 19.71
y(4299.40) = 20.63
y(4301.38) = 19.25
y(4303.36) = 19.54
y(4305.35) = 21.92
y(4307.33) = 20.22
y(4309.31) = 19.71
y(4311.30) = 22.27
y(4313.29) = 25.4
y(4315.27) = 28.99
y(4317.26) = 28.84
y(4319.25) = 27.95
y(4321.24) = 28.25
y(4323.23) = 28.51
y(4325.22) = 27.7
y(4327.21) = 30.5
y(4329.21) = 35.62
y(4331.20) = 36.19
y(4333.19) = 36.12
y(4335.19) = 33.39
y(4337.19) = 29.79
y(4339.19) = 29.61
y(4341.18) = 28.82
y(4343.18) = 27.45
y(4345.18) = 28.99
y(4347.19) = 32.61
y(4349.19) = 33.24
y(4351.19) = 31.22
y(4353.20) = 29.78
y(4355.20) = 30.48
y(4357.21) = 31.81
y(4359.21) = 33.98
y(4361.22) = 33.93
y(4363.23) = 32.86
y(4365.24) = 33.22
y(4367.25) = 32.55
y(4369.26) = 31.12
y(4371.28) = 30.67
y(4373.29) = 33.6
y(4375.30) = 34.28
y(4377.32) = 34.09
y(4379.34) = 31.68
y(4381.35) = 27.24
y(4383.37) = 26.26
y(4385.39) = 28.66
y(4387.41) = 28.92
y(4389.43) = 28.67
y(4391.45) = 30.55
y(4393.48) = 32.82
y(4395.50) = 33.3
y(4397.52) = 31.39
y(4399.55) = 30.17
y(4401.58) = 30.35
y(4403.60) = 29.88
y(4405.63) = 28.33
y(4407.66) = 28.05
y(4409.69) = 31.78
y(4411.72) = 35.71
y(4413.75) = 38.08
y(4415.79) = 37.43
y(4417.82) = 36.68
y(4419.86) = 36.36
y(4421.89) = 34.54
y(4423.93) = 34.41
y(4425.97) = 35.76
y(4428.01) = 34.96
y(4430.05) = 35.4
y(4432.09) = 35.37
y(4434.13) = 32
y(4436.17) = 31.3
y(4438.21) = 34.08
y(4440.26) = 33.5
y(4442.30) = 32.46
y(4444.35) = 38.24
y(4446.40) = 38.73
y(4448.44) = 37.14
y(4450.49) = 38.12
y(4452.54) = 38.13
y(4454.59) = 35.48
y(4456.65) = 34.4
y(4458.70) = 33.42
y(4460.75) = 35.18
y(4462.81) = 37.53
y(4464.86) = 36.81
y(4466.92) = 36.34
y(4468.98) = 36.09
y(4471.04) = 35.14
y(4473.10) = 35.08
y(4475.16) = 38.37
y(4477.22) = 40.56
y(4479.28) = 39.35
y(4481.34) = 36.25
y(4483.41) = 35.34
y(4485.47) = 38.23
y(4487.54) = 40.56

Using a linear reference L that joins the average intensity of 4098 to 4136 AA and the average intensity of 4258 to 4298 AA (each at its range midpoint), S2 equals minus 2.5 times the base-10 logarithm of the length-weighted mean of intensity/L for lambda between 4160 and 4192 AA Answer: 0.04 mag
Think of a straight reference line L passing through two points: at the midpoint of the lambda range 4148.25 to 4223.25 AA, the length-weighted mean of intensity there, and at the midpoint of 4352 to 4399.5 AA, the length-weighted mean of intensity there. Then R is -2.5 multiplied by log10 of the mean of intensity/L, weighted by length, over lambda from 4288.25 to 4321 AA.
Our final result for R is 0.26 mag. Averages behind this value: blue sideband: 25.6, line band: 23.1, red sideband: 31.4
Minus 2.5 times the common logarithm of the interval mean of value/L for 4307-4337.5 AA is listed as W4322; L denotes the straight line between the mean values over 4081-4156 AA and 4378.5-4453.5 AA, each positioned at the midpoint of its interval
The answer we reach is 0.07 mag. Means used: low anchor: 25.5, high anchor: 33.2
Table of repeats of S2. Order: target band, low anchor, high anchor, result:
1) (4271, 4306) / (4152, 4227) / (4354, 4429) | 0.14 mag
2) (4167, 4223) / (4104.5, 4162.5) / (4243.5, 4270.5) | 0.07 mag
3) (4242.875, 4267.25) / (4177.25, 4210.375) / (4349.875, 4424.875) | -0.07 mag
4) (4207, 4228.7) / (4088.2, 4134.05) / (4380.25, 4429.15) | 0.06 mag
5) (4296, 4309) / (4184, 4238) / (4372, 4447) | 0.40 mag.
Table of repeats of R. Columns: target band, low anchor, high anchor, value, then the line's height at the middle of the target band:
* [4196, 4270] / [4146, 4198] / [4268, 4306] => -0.079 mag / 25.4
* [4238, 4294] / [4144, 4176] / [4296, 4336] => -0.104 mag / 26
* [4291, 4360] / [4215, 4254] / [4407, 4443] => 0.118 mag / 30.6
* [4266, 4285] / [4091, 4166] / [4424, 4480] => 0.030 mag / 30.2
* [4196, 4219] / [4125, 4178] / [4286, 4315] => -0.086 mag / 24.2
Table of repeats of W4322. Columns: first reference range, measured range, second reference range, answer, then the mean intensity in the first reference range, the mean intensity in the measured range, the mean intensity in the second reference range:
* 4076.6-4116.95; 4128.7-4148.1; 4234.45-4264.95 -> 0.00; 25.4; 26.2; 28.6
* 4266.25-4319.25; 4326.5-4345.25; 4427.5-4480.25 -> -0.13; 25.5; 31.8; 35.9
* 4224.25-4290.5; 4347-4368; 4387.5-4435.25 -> -0.03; 28.2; 32.3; 33.1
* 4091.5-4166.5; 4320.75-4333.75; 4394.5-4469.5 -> -0.02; 25.5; 31.9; 34.5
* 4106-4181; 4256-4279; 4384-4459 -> -0.02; 25.4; 29.7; 33.6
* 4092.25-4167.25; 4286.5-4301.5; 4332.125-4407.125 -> 0.28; 25.4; 22.6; 31.1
